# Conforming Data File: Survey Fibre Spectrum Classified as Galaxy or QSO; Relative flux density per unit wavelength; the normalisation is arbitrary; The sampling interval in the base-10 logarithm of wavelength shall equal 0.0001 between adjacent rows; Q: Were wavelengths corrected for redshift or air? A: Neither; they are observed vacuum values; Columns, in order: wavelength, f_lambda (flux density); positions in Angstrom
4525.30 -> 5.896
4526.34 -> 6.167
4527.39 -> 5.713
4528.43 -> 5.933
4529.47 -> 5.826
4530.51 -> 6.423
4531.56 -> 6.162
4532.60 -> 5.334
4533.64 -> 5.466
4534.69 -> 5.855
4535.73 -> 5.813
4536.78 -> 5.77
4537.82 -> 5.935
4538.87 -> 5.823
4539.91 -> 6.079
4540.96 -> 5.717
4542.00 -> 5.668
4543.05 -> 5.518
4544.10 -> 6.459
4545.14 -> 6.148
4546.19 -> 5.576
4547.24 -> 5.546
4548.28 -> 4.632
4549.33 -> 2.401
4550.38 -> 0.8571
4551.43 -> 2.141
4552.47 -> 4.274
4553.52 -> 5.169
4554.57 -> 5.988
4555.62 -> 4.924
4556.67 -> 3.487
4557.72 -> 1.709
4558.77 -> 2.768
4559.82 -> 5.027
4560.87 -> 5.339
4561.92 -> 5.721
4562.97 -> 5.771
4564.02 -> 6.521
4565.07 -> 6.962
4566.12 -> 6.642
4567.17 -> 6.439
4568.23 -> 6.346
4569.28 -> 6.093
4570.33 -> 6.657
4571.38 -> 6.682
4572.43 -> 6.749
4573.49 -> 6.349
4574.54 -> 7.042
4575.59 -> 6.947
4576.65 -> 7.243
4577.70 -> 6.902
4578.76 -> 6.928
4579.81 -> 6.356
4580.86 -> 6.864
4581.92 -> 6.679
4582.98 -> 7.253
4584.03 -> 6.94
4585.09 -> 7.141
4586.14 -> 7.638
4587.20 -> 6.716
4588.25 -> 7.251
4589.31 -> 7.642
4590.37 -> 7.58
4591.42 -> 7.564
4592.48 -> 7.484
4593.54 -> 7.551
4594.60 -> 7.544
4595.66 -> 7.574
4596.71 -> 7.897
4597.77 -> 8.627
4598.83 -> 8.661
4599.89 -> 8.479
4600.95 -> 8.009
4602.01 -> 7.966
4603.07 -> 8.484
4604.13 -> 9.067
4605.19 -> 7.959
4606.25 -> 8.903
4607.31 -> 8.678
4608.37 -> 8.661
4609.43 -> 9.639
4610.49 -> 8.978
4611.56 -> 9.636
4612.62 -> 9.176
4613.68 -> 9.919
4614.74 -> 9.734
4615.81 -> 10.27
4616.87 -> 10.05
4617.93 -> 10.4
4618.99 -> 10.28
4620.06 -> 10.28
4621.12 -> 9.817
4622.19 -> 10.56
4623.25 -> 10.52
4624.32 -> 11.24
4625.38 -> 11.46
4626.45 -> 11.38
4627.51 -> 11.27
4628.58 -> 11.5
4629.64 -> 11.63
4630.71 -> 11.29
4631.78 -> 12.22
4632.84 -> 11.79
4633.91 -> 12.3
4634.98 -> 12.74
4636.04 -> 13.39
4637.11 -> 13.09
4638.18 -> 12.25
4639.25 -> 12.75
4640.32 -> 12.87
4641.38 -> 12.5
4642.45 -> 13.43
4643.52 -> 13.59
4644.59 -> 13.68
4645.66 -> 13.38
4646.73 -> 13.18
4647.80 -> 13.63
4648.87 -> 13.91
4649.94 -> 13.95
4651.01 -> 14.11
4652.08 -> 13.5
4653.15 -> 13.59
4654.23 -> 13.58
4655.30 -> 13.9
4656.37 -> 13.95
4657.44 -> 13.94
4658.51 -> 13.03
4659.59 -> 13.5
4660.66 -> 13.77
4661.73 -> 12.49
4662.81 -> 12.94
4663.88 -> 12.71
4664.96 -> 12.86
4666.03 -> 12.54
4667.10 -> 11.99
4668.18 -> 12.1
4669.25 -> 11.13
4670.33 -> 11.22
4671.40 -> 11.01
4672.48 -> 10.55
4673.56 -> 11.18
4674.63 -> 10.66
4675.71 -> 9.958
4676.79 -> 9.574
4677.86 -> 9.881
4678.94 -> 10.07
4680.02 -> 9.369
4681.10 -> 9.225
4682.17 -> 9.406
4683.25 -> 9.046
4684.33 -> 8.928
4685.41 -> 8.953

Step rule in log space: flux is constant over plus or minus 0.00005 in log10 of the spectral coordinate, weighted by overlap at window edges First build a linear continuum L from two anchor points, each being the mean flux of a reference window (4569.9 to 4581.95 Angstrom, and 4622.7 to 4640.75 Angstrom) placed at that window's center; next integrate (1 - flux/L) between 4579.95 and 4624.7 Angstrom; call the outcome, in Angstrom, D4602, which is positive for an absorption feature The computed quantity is 3.3 Angstrom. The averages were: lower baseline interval 6.79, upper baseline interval 12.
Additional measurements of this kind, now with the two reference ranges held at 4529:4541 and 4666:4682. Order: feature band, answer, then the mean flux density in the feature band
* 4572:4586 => 0.9 Angstrom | 6.9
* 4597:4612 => -0.8 Angstrom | 8.67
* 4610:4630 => -3.8 Angstrom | 10.4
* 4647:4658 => -4.4 Angstrom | 13.8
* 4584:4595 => 0.5 Angstrom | 7.38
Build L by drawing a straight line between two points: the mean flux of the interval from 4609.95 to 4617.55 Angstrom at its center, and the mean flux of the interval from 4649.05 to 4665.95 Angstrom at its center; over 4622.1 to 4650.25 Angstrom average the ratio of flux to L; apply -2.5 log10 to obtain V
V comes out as -0.07 mag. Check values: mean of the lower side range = 9.69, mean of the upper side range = 13.4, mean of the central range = 12.4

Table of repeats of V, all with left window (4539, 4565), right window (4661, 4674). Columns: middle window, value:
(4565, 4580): -0.11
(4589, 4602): -0.06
